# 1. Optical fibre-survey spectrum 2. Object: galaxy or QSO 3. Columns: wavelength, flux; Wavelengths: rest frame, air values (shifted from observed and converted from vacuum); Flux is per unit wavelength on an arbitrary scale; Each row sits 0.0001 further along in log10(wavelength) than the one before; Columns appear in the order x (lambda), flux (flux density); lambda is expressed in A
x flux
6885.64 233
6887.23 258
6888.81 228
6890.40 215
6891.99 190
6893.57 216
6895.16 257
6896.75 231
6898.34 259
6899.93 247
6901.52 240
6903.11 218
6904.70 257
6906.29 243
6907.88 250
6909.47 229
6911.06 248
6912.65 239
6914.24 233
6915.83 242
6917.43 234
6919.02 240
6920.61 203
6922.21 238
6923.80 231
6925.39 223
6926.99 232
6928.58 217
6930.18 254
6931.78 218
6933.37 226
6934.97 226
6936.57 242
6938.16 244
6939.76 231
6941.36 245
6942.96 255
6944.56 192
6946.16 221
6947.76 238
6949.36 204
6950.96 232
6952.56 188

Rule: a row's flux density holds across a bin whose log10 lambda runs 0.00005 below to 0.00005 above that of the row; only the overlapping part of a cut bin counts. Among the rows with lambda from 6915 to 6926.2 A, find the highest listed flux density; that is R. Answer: 242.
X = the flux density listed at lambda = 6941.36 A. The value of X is 245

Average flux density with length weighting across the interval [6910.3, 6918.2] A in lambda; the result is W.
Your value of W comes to 239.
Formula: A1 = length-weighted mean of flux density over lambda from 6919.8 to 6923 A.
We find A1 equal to 220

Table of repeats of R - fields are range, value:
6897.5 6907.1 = 259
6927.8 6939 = 254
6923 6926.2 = 231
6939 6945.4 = 255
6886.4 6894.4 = 258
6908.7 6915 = 248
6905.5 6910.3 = 250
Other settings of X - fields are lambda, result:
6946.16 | 221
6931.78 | 218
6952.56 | 188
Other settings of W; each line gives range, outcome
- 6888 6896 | 221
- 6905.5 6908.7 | 246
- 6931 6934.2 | 222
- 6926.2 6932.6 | 230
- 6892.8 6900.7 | 242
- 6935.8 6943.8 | 243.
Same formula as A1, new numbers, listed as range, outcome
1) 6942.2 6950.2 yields 222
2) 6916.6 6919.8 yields 237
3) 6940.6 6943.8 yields 249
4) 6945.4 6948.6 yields 229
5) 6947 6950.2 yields 221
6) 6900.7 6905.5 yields 238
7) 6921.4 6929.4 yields 228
